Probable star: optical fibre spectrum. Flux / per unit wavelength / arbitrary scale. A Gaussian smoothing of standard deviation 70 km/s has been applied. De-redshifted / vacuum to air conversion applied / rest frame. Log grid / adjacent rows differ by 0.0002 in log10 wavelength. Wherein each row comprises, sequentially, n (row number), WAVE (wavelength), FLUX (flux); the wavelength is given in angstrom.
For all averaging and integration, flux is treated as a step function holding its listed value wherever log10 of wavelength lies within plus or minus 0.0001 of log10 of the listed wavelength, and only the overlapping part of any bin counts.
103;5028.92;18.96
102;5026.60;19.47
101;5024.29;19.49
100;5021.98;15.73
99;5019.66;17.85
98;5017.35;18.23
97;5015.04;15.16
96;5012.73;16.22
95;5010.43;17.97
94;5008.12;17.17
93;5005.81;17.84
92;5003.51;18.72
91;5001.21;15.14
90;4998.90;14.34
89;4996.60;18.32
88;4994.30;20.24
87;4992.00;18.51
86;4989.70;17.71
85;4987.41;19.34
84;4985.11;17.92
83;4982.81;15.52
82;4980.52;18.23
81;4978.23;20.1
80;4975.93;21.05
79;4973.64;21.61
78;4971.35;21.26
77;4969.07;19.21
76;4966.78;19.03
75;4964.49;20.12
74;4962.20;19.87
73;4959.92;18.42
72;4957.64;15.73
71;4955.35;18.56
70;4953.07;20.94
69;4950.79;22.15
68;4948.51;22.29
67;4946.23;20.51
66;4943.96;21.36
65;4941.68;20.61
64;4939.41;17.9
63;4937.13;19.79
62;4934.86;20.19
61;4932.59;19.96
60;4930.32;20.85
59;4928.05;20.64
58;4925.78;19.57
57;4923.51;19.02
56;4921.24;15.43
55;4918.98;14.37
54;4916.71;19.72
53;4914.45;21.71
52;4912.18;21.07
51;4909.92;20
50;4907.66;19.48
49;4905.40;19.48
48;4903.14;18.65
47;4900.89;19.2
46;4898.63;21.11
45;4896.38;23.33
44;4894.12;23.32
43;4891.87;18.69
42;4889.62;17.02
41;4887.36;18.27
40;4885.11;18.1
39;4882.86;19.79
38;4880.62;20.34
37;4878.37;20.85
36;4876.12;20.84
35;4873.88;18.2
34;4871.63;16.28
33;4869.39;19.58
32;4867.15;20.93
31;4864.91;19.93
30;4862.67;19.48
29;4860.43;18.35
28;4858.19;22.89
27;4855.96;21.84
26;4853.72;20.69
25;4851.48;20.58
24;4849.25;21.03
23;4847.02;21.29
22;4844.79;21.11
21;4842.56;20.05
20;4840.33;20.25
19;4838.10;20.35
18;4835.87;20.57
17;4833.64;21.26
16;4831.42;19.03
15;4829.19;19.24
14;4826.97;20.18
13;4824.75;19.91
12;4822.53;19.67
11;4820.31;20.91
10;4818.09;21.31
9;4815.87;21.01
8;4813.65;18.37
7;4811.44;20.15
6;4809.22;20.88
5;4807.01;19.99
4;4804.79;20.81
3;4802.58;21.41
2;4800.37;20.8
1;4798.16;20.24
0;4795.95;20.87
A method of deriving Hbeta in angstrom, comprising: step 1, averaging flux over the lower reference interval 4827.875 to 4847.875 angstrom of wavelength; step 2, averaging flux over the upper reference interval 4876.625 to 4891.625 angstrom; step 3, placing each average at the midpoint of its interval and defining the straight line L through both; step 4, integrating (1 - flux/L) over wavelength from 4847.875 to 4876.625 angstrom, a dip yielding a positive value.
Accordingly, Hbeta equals -0.5 angstrom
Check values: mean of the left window 20.3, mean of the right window 19.1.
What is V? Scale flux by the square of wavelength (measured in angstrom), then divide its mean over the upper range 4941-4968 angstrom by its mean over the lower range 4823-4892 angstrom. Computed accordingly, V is 1.04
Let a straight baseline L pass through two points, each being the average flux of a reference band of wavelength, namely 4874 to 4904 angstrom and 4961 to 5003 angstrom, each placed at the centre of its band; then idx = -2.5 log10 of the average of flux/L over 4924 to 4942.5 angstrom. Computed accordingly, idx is -0.030 mag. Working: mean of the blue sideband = 19.9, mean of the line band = 19.9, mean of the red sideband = 18.7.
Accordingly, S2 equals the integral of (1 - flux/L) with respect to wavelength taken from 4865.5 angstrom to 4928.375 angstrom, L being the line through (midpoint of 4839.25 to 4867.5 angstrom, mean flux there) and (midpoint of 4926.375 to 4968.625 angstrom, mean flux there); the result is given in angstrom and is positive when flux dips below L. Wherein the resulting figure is 2.7 angstrom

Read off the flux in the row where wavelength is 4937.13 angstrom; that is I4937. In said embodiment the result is 19.79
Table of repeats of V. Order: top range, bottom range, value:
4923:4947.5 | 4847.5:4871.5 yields 1.02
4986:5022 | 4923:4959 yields 0.89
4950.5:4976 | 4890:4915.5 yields 0.99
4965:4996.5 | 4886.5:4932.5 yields 1.01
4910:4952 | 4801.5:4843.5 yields 1.02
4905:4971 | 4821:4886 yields 1.01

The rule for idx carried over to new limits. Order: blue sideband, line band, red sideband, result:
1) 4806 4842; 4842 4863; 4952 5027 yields -0.05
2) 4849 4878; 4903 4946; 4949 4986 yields 0.01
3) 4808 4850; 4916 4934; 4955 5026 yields 0.02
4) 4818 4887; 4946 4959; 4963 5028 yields -0.06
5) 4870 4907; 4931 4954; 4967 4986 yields -0.06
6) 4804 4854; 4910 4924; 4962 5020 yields 0.04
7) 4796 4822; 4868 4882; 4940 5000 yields 0.04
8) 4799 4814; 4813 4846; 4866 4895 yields -0.01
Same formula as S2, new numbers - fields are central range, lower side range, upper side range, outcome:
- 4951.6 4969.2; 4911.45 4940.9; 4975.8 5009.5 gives -0.5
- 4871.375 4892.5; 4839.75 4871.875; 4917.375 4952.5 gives 1.3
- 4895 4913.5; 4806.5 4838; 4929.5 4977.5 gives -0.2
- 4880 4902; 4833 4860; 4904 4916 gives 0.6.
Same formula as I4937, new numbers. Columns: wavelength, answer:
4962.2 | 19.87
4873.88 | 18.2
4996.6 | 18.32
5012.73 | 16.22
